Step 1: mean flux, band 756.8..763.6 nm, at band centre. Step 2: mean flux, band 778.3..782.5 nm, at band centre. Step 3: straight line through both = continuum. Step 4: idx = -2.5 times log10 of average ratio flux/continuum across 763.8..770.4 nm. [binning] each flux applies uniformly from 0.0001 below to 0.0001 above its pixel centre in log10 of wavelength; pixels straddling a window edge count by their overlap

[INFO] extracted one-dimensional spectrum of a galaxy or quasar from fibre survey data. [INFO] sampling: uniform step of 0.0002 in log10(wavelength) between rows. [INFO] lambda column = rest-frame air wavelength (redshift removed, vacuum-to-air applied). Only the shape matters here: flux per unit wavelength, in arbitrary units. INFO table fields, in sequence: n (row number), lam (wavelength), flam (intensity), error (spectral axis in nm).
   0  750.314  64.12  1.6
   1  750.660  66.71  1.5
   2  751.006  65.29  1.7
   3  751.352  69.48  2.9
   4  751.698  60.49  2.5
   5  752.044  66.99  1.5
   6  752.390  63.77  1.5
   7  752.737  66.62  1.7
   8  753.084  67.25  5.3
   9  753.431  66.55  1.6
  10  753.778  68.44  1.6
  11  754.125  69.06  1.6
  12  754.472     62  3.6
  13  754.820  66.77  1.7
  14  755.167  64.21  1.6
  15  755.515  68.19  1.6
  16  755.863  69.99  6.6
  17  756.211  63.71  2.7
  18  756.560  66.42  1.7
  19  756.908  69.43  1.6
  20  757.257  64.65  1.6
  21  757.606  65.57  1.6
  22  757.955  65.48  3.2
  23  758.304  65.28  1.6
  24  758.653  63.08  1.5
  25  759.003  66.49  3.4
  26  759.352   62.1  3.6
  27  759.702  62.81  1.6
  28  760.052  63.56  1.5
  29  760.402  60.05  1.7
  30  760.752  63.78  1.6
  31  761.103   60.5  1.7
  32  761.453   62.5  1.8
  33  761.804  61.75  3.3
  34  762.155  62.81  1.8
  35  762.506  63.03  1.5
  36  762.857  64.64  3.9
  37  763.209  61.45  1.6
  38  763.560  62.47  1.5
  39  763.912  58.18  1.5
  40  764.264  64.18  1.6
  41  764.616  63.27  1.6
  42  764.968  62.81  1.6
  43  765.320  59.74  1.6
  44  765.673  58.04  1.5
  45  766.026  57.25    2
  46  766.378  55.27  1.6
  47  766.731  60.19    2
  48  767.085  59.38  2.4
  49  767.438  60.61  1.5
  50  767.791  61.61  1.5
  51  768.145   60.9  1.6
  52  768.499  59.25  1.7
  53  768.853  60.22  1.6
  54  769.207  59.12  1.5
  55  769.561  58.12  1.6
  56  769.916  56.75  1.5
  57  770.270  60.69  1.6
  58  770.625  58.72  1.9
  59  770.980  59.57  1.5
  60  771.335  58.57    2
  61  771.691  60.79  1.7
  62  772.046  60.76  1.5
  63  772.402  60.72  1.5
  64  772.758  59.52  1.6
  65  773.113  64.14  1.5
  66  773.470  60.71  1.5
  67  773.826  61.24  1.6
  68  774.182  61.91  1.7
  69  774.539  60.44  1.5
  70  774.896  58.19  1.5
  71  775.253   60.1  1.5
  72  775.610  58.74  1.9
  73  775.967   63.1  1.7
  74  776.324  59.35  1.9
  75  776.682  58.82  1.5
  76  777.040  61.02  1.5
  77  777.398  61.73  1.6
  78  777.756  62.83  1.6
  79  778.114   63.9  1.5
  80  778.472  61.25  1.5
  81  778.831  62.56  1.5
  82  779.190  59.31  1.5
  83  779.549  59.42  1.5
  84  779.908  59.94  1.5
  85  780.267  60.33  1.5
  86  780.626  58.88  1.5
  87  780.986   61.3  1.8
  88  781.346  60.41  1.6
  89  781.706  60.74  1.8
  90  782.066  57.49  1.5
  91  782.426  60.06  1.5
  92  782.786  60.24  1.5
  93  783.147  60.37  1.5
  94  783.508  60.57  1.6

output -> 0.046 mag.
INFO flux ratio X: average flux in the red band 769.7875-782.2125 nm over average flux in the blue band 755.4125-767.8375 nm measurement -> 1.0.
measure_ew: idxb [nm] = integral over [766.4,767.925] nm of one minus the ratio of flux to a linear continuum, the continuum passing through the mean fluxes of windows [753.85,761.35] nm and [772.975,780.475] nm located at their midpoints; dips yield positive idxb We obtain 0.07 nm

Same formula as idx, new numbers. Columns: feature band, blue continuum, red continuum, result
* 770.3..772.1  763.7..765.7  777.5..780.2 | 0.03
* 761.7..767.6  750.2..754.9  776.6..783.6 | 0.05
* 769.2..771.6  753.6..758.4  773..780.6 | 0.07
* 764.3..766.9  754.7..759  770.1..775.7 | 0.06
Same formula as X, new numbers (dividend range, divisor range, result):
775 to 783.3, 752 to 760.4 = 0.92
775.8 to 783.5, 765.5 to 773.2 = 1.02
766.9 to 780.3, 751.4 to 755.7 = 0.91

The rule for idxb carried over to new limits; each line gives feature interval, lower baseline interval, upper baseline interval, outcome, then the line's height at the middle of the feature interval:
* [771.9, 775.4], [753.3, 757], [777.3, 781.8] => 0.089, 62.4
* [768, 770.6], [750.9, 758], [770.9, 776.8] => 0.107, 61.8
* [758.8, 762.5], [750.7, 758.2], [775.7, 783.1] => 0.123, 64.8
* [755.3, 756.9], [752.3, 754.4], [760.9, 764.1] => -0.046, 65.4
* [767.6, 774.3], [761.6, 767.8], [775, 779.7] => 0.082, 60.9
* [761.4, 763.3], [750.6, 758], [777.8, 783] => 0.050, 64.5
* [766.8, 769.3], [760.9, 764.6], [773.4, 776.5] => 0.050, 61.4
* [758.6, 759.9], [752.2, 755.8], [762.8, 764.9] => 0.011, 64.2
